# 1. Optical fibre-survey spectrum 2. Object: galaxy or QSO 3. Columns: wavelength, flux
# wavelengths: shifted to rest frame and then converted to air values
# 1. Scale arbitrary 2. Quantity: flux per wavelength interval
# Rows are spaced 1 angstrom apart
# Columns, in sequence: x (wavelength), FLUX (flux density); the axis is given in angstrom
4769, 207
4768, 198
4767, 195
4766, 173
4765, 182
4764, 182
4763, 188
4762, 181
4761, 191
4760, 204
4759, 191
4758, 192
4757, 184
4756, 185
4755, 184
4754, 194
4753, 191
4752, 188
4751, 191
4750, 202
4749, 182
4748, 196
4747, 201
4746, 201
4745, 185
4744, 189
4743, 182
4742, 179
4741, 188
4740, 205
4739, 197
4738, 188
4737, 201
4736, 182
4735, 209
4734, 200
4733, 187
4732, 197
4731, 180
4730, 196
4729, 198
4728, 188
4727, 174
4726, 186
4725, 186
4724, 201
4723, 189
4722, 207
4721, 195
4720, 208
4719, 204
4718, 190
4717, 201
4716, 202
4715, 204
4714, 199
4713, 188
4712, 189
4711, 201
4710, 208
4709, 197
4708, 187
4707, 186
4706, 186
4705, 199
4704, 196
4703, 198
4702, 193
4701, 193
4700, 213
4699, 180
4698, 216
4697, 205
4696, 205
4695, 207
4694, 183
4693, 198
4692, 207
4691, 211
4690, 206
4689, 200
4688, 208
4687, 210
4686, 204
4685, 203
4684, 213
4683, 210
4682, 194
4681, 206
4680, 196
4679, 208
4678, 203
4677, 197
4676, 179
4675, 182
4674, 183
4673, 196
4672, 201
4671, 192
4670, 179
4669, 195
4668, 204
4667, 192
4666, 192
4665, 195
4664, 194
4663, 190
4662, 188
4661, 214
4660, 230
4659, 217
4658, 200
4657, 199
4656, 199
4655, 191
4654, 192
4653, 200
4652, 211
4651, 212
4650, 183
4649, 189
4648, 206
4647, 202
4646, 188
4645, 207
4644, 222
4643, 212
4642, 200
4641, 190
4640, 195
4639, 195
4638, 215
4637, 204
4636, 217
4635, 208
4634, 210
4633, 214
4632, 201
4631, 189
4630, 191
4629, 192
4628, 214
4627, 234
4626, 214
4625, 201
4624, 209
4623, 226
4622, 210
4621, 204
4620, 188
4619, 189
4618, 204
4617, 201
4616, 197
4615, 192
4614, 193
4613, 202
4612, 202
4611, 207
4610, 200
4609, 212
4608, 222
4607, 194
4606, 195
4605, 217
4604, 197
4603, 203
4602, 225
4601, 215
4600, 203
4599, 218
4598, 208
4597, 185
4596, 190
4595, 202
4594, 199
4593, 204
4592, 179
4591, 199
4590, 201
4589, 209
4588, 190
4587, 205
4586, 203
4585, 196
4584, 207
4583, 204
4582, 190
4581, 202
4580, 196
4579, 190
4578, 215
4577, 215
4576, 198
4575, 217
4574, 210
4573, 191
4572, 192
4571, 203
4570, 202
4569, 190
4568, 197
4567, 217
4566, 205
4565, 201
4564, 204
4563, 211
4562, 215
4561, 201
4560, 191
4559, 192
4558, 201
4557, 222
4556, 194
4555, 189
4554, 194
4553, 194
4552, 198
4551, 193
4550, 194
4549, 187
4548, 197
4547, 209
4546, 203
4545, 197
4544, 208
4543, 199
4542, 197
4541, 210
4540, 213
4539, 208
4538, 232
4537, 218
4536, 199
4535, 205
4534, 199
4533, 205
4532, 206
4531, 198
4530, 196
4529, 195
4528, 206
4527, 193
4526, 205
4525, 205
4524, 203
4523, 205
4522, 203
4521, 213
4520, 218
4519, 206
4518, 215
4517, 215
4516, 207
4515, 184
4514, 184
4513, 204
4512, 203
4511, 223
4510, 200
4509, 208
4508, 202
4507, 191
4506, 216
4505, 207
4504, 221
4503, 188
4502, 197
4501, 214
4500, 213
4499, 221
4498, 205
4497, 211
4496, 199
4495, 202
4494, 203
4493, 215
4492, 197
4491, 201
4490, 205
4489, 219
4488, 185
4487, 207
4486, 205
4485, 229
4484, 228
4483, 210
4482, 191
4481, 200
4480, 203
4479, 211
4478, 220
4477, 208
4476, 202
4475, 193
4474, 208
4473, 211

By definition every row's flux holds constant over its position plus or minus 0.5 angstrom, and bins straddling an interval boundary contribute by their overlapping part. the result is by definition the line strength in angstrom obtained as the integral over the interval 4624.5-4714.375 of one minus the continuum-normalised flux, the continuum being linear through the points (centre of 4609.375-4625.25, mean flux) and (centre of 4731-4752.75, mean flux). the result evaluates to -1.1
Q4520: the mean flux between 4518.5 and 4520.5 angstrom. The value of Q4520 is 212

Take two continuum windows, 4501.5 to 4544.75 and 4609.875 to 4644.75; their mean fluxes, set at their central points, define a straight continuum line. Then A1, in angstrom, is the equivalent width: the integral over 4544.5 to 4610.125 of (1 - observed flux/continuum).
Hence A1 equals 0.9 angstrom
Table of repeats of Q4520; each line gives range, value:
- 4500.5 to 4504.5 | 205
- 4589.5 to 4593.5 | 196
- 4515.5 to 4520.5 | 212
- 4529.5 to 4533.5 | 201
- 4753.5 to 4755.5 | 189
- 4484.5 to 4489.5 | 209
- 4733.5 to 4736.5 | 197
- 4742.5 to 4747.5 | 192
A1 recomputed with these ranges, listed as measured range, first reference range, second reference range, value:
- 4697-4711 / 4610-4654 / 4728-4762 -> -0.1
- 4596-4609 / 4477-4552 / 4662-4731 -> -0.3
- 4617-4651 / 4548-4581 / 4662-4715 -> -0.8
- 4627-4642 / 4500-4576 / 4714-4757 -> -0.4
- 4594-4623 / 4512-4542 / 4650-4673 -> -0.2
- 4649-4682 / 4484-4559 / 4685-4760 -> 0.1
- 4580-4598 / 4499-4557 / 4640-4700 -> 0.3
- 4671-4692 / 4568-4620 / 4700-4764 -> -0.5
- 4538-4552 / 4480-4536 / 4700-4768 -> 0.1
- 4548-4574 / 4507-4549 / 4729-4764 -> 0.4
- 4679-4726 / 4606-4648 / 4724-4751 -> -1.0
